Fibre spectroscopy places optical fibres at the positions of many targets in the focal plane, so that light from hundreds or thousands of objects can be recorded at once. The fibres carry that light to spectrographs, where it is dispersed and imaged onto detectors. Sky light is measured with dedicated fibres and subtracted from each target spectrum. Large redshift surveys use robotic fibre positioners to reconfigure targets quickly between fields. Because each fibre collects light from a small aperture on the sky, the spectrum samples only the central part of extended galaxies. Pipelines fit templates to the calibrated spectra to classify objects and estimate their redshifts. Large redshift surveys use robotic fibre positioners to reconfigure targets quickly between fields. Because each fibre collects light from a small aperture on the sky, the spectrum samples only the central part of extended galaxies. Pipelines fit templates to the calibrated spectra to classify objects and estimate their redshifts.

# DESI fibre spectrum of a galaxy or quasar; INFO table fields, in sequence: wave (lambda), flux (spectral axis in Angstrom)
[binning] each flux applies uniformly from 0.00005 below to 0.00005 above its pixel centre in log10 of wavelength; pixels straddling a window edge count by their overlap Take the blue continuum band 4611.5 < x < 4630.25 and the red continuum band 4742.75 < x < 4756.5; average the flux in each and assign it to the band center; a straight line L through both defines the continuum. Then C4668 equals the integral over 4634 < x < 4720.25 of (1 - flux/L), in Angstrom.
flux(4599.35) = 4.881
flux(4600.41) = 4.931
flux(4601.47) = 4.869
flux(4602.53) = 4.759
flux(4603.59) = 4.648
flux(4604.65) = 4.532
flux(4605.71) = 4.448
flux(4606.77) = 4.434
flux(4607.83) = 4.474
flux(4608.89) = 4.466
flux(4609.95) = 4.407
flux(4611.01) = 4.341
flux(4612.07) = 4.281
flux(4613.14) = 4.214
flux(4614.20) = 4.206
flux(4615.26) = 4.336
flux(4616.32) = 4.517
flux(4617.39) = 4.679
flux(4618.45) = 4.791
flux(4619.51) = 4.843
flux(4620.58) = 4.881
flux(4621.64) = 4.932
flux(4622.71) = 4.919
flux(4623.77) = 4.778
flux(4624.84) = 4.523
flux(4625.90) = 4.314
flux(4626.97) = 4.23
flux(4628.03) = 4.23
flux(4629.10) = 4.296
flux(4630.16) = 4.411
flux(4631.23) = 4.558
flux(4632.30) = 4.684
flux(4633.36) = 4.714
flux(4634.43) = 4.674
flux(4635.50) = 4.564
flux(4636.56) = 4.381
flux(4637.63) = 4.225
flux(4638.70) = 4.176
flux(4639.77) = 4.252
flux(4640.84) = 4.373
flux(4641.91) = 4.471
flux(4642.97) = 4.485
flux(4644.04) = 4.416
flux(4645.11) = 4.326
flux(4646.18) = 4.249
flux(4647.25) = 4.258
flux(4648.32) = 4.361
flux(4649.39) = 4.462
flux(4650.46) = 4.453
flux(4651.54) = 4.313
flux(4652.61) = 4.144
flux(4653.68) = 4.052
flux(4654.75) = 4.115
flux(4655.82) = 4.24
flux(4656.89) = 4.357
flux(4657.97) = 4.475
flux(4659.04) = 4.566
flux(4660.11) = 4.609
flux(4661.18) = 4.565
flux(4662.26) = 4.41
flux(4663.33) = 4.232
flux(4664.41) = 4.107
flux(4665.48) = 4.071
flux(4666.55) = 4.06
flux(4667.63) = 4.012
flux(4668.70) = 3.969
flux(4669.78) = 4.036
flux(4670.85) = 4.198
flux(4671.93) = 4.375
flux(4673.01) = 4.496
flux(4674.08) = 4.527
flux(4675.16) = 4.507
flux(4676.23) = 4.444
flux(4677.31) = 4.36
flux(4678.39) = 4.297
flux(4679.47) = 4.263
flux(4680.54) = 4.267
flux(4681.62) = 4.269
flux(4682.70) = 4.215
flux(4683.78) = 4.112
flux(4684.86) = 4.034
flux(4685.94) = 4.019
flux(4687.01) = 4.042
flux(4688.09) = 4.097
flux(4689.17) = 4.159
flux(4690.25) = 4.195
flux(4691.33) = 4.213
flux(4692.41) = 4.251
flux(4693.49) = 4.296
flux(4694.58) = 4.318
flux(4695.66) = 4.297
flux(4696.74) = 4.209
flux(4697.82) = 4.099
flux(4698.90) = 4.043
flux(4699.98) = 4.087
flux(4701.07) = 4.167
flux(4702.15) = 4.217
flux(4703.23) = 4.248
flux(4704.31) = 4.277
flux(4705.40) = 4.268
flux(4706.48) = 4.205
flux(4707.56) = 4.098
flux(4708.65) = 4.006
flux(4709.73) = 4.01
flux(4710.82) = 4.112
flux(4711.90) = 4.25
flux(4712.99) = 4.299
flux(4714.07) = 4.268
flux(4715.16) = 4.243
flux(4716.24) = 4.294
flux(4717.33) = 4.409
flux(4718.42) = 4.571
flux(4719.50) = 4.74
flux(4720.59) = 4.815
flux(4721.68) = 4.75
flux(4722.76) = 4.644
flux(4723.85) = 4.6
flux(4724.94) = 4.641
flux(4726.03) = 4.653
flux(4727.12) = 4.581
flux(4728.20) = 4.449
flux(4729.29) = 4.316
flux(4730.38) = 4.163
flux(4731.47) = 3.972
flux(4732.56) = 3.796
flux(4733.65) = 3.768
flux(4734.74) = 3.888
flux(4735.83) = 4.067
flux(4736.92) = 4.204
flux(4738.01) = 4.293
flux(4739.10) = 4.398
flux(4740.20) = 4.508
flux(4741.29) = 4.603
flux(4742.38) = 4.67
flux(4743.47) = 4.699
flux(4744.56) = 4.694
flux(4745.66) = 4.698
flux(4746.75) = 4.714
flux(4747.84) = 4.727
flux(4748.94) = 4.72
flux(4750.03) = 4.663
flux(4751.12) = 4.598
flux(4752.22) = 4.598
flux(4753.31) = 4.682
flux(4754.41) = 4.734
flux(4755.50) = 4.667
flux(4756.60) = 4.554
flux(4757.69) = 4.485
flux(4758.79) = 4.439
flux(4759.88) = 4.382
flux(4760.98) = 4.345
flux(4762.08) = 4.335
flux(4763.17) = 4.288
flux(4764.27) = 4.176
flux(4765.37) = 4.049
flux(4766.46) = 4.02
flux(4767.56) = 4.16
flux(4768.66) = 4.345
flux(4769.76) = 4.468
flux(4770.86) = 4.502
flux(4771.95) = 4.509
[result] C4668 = 6.0 Angstrom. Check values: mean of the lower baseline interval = 4.52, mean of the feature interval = 4.27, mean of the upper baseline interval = 4.68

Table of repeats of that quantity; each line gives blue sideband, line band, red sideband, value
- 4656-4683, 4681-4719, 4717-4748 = 1.54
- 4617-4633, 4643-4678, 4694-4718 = 0.96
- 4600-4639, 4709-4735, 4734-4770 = 0.70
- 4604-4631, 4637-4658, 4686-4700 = 0.32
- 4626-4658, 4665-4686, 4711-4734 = 0.69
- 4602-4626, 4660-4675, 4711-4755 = 0.85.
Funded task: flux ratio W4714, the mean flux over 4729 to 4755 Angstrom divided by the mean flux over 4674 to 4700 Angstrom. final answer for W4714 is 1.0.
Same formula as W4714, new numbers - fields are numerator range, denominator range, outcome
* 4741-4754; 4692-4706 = 1.11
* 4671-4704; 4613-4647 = 0.94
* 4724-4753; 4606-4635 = 0.98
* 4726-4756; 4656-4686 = 1.04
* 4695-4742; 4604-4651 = 0.96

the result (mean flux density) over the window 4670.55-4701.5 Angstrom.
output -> 4.24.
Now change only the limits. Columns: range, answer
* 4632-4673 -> 4.33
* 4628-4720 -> 4.29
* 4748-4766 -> 4.49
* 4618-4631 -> 4.59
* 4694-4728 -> 4.34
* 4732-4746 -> 4.32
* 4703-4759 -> 4.42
